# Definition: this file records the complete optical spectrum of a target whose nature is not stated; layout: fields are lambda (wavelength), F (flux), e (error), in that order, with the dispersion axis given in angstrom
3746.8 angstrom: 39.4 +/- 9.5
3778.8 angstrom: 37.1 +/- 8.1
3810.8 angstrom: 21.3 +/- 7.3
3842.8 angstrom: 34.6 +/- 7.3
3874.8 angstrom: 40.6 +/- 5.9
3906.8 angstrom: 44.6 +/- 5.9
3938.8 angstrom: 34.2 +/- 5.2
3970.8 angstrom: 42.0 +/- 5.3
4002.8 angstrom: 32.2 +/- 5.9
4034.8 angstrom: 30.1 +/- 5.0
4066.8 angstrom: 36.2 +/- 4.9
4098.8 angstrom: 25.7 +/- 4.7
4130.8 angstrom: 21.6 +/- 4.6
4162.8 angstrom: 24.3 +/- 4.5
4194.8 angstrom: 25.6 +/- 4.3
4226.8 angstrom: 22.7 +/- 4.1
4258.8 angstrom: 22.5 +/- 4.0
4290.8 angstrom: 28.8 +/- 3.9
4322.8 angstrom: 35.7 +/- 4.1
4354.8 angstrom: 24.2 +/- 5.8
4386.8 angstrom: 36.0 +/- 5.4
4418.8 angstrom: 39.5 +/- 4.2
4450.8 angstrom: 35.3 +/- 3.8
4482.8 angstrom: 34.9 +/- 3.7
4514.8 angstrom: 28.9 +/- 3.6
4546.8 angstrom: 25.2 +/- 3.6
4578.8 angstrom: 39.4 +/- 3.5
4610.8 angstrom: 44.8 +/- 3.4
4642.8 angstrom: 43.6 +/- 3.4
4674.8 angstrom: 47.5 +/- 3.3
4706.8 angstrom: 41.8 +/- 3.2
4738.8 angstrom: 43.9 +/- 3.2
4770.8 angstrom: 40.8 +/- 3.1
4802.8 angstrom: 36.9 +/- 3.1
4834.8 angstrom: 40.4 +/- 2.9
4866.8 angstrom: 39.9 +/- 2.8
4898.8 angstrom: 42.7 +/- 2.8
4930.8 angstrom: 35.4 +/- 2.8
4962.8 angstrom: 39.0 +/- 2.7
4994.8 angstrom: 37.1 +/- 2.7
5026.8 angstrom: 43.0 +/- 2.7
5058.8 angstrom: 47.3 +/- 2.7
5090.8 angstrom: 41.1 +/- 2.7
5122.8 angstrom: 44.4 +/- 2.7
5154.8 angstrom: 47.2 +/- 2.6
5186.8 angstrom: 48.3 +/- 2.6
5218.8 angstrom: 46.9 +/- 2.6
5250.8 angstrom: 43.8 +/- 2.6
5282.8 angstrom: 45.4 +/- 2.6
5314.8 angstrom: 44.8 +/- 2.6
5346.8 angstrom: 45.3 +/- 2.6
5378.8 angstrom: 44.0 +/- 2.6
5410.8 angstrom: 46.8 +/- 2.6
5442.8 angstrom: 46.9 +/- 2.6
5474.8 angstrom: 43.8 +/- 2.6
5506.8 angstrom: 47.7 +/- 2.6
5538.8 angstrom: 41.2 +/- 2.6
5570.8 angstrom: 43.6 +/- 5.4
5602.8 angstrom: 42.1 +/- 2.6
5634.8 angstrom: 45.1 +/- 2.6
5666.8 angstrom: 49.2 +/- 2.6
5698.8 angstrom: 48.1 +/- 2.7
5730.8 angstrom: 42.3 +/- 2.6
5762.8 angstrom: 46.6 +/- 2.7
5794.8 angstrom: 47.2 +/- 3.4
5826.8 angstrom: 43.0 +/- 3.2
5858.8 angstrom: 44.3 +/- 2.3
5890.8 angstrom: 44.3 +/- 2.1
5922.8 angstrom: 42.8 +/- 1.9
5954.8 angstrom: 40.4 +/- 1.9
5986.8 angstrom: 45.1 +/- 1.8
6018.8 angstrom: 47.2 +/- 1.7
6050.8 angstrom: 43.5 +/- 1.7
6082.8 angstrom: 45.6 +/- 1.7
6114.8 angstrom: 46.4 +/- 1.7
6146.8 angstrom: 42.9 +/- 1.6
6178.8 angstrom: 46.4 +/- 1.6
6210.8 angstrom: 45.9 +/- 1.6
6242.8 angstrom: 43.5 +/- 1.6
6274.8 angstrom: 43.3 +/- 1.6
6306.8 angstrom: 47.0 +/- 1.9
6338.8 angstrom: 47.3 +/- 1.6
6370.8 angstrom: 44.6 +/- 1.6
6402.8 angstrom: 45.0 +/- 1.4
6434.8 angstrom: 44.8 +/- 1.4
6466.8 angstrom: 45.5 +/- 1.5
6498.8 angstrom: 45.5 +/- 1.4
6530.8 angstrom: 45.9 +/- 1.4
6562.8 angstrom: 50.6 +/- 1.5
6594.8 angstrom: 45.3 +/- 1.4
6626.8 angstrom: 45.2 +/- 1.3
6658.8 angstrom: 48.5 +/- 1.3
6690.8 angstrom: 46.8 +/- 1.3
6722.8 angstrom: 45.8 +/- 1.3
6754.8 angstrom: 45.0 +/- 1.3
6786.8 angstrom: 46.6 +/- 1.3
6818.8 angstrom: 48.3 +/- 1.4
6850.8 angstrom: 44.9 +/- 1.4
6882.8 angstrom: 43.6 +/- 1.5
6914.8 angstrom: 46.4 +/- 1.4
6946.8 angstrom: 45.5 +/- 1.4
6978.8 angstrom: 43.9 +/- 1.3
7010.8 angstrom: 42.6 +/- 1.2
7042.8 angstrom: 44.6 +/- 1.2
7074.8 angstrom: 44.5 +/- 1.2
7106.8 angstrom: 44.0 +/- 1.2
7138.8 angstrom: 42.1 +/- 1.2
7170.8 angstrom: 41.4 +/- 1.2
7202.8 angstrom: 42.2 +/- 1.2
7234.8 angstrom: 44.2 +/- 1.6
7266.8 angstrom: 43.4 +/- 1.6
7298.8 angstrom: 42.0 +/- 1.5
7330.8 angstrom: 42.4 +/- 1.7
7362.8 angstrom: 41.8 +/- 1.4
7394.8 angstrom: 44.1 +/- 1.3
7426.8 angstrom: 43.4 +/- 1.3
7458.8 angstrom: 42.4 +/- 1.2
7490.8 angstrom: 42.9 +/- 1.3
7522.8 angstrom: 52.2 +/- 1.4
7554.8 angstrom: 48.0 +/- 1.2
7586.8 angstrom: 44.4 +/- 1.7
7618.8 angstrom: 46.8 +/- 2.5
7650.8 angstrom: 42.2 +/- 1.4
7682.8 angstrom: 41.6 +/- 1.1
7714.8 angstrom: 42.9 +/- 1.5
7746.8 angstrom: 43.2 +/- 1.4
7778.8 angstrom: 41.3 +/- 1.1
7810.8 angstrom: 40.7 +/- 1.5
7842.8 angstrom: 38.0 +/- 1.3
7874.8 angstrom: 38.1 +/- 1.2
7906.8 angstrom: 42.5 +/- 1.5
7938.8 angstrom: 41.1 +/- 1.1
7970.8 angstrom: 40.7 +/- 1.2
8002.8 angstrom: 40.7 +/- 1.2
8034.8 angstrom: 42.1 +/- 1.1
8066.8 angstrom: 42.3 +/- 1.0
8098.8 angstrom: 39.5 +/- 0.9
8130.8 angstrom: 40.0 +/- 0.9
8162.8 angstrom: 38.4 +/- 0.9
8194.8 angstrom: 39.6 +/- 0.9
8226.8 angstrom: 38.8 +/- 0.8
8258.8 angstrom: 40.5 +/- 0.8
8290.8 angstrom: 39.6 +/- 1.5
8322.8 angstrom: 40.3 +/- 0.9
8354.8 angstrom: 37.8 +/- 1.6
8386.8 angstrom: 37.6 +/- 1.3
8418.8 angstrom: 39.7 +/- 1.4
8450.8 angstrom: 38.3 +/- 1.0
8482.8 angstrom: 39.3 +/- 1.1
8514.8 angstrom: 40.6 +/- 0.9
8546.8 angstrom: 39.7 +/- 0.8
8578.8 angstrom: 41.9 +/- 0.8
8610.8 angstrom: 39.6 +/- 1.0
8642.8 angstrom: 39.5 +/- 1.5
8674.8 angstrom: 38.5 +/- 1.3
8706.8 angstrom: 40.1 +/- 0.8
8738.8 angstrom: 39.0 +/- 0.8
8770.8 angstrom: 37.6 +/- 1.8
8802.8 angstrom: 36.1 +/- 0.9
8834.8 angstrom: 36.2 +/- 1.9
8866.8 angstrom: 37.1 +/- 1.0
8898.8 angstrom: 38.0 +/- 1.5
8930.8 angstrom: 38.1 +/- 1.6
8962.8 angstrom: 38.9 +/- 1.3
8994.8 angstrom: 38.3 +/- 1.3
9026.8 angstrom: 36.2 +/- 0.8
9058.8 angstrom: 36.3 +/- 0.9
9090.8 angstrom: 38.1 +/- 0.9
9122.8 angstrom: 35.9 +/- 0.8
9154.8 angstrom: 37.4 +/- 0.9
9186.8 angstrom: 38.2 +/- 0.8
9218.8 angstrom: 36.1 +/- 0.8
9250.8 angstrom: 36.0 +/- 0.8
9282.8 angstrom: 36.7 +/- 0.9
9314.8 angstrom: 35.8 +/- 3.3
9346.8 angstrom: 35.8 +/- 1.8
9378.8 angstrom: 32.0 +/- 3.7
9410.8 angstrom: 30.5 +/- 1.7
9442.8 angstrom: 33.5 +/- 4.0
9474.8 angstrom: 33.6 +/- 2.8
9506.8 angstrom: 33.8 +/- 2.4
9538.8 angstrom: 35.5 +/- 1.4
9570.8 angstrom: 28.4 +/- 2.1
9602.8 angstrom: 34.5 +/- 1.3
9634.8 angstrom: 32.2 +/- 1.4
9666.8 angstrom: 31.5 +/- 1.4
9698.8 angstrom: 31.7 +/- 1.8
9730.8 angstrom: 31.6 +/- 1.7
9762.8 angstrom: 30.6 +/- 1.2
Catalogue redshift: 0.147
